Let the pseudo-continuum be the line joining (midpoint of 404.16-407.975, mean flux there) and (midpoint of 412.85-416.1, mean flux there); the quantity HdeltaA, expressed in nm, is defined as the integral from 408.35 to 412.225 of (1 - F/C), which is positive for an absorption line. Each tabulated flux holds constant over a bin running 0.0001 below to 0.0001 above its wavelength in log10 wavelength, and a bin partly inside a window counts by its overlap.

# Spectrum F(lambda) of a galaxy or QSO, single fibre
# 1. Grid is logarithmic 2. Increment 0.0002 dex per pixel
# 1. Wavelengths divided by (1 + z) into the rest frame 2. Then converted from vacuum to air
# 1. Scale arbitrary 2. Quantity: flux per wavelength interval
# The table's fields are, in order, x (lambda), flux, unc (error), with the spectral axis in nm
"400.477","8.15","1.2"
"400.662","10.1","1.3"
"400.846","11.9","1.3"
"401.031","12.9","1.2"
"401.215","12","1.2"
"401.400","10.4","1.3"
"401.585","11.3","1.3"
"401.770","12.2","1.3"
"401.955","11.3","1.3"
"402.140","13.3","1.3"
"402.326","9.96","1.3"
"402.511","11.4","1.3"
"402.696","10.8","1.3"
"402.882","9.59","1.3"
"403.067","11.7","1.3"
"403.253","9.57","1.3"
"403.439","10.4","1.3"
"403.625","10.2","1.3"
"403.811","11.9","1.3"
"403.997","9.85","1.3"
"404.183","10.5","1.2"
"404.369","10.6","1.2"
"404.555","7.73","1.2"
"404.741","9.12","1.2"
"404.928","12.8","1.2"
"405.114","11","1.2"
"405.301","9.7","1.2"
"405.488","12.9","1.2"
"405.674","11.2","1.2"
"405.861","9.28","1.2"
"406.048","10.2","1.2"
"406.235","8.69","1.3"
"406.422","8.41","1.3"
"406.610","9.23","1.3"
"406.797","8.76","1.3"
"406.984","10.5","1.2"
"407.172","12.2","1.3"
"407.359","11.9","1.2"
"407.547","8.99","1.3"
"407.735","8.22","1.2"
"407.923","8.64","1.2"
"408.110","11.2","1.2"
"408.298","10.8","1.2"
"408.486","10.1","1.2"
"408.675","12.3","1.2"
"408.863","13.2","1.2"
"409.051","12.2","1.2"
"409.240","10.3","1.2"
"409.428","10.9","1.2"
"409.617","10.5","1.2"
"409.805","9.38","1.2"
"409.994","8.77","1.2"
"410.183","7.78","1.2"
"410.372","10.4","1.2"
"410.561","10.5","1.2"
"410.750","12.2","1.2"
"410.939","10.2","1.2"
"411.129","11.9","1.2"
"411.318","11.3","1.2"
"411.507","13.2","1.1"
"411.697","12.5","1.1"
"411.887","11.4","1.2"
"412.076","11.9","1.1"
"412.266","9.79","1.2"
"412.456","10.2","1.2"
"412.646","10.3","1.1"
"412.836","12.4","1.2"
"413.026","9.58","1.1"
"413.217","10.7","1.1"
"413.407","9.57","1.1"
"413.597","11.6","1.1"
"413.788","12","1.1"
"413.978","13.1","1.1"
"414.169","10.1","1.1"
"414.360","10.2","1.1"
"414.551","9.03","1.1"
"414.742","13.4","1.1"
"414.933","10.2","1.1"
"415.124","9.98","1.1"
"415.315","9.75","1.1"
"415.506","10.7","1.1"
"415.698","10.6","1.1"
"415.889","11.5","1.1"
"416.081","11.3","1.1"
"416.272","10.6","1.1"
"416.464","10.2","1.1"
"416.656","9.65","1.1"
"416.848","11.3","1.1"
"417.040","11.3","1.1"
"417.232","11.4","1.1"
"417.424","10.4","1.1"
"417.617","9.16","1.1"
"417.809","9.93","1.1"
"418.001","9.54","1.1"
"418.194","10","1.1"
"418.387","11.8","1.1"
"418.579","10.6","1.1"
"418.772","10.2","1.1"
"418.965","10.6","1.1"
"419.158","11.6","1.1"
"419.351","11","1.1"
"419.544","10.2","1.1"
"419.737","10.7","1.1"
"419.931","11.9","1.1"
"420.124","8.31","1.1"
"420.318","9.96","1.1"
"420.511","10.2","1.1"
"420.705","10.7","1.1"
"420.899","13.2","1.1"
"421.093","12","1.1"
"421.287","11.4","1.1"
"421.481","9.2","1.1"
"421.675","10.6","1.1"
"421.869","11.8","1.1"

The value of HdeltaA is -0.22 nm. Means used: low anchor 10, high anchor 10.8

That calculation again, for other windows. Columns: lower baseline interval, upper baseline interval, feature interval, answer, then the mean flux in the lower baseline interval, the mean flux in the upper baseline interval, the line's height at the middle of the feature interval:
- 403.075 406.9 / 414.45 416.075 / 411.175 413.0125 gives -0.151 nm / 10.1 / 10.7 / 10.5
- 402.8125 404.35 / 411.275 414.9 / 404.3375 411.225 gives 0.280 nm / 10.5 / 11.2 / 10.8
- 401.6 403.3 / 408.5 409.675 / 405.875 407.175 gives 0.211 nm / 11.1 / 11.5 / 11.4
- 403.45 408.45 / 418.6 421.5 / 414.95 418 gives 0.043 nm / 10.2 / 10.8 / 10.6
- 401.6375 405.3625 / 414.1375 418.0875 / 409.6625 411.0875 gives 0.081 nm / 10.7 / 10.5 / 10.6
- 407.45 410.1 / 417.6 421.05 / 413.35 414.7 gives -0.058 nm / 10.4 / 10.6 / 10.5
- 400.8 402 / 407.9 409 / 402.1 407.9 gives 0.602 nm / 11.7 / 11.2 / 11.5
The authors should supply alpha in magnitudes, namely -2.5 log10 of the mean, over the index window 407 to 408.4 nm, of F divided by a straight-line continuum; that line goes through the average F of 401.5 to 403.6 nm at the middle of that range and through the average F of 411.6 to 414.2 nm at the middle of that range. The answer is 0.08 mag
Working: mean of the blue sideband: 11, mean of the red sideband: 11.1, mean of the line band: 10.3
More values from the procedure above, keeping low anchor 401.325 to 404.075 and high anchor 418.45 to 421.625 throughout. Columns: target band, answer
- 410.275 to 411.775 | -0.065 mag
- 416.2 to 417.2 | 0.013 mag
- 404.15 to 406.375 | 0.065 mag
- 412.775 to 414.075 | -0.043 mag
